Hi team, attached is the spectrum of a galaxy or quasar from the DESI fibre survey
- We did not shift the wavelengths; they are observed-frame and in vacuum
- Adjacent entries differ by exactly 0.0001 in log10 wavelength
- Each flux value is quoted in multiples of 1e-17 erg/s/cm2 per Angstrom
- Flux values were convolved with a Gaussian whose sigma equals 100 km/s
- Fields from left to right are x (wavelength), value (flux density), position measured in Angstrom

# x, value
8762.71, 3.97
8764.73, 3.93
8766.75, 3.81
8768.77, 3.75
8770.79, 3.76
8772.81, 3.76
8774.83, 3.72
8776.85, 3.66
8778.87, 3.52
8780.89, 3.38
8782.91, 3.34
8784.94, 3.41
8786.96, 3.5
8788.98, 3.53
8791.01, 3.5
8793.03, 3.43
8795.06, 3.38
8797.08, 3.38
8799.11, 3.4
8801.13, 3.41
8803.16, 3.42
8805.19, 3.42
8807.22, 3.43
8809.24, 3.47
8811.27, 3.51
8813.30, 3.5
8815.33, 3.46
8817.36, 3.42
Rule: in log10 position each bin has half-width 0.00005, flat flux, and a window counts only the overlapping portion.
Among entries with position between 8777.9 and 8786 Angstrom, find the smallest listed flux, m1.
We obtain 3.34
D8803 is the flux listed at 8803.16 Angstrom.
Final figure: 3.42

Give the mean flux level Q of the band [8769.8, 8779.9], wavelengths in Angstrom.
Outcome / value 3.68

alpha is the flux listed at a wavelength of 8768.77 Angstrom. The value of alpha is 3.75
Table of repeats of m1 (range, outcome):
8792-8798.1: 3.38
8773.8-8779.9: 3.52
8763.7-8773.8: 3.75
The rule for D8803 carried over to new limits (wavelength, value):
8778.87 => 3.52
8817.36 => 3.42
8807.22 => 3.43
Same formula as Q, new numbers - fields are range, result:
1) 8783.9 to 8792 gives 3.48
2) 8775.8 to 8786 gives 3.46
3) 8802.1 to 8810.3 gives 3.43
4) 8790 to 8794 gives 3.47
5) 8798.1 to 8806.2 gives 3.41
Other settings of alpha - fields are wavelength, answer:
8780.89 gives 3.38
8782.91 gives 3.34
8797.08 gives 3.38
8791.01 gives 3.5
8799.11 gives 3.4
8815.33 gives 3.46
